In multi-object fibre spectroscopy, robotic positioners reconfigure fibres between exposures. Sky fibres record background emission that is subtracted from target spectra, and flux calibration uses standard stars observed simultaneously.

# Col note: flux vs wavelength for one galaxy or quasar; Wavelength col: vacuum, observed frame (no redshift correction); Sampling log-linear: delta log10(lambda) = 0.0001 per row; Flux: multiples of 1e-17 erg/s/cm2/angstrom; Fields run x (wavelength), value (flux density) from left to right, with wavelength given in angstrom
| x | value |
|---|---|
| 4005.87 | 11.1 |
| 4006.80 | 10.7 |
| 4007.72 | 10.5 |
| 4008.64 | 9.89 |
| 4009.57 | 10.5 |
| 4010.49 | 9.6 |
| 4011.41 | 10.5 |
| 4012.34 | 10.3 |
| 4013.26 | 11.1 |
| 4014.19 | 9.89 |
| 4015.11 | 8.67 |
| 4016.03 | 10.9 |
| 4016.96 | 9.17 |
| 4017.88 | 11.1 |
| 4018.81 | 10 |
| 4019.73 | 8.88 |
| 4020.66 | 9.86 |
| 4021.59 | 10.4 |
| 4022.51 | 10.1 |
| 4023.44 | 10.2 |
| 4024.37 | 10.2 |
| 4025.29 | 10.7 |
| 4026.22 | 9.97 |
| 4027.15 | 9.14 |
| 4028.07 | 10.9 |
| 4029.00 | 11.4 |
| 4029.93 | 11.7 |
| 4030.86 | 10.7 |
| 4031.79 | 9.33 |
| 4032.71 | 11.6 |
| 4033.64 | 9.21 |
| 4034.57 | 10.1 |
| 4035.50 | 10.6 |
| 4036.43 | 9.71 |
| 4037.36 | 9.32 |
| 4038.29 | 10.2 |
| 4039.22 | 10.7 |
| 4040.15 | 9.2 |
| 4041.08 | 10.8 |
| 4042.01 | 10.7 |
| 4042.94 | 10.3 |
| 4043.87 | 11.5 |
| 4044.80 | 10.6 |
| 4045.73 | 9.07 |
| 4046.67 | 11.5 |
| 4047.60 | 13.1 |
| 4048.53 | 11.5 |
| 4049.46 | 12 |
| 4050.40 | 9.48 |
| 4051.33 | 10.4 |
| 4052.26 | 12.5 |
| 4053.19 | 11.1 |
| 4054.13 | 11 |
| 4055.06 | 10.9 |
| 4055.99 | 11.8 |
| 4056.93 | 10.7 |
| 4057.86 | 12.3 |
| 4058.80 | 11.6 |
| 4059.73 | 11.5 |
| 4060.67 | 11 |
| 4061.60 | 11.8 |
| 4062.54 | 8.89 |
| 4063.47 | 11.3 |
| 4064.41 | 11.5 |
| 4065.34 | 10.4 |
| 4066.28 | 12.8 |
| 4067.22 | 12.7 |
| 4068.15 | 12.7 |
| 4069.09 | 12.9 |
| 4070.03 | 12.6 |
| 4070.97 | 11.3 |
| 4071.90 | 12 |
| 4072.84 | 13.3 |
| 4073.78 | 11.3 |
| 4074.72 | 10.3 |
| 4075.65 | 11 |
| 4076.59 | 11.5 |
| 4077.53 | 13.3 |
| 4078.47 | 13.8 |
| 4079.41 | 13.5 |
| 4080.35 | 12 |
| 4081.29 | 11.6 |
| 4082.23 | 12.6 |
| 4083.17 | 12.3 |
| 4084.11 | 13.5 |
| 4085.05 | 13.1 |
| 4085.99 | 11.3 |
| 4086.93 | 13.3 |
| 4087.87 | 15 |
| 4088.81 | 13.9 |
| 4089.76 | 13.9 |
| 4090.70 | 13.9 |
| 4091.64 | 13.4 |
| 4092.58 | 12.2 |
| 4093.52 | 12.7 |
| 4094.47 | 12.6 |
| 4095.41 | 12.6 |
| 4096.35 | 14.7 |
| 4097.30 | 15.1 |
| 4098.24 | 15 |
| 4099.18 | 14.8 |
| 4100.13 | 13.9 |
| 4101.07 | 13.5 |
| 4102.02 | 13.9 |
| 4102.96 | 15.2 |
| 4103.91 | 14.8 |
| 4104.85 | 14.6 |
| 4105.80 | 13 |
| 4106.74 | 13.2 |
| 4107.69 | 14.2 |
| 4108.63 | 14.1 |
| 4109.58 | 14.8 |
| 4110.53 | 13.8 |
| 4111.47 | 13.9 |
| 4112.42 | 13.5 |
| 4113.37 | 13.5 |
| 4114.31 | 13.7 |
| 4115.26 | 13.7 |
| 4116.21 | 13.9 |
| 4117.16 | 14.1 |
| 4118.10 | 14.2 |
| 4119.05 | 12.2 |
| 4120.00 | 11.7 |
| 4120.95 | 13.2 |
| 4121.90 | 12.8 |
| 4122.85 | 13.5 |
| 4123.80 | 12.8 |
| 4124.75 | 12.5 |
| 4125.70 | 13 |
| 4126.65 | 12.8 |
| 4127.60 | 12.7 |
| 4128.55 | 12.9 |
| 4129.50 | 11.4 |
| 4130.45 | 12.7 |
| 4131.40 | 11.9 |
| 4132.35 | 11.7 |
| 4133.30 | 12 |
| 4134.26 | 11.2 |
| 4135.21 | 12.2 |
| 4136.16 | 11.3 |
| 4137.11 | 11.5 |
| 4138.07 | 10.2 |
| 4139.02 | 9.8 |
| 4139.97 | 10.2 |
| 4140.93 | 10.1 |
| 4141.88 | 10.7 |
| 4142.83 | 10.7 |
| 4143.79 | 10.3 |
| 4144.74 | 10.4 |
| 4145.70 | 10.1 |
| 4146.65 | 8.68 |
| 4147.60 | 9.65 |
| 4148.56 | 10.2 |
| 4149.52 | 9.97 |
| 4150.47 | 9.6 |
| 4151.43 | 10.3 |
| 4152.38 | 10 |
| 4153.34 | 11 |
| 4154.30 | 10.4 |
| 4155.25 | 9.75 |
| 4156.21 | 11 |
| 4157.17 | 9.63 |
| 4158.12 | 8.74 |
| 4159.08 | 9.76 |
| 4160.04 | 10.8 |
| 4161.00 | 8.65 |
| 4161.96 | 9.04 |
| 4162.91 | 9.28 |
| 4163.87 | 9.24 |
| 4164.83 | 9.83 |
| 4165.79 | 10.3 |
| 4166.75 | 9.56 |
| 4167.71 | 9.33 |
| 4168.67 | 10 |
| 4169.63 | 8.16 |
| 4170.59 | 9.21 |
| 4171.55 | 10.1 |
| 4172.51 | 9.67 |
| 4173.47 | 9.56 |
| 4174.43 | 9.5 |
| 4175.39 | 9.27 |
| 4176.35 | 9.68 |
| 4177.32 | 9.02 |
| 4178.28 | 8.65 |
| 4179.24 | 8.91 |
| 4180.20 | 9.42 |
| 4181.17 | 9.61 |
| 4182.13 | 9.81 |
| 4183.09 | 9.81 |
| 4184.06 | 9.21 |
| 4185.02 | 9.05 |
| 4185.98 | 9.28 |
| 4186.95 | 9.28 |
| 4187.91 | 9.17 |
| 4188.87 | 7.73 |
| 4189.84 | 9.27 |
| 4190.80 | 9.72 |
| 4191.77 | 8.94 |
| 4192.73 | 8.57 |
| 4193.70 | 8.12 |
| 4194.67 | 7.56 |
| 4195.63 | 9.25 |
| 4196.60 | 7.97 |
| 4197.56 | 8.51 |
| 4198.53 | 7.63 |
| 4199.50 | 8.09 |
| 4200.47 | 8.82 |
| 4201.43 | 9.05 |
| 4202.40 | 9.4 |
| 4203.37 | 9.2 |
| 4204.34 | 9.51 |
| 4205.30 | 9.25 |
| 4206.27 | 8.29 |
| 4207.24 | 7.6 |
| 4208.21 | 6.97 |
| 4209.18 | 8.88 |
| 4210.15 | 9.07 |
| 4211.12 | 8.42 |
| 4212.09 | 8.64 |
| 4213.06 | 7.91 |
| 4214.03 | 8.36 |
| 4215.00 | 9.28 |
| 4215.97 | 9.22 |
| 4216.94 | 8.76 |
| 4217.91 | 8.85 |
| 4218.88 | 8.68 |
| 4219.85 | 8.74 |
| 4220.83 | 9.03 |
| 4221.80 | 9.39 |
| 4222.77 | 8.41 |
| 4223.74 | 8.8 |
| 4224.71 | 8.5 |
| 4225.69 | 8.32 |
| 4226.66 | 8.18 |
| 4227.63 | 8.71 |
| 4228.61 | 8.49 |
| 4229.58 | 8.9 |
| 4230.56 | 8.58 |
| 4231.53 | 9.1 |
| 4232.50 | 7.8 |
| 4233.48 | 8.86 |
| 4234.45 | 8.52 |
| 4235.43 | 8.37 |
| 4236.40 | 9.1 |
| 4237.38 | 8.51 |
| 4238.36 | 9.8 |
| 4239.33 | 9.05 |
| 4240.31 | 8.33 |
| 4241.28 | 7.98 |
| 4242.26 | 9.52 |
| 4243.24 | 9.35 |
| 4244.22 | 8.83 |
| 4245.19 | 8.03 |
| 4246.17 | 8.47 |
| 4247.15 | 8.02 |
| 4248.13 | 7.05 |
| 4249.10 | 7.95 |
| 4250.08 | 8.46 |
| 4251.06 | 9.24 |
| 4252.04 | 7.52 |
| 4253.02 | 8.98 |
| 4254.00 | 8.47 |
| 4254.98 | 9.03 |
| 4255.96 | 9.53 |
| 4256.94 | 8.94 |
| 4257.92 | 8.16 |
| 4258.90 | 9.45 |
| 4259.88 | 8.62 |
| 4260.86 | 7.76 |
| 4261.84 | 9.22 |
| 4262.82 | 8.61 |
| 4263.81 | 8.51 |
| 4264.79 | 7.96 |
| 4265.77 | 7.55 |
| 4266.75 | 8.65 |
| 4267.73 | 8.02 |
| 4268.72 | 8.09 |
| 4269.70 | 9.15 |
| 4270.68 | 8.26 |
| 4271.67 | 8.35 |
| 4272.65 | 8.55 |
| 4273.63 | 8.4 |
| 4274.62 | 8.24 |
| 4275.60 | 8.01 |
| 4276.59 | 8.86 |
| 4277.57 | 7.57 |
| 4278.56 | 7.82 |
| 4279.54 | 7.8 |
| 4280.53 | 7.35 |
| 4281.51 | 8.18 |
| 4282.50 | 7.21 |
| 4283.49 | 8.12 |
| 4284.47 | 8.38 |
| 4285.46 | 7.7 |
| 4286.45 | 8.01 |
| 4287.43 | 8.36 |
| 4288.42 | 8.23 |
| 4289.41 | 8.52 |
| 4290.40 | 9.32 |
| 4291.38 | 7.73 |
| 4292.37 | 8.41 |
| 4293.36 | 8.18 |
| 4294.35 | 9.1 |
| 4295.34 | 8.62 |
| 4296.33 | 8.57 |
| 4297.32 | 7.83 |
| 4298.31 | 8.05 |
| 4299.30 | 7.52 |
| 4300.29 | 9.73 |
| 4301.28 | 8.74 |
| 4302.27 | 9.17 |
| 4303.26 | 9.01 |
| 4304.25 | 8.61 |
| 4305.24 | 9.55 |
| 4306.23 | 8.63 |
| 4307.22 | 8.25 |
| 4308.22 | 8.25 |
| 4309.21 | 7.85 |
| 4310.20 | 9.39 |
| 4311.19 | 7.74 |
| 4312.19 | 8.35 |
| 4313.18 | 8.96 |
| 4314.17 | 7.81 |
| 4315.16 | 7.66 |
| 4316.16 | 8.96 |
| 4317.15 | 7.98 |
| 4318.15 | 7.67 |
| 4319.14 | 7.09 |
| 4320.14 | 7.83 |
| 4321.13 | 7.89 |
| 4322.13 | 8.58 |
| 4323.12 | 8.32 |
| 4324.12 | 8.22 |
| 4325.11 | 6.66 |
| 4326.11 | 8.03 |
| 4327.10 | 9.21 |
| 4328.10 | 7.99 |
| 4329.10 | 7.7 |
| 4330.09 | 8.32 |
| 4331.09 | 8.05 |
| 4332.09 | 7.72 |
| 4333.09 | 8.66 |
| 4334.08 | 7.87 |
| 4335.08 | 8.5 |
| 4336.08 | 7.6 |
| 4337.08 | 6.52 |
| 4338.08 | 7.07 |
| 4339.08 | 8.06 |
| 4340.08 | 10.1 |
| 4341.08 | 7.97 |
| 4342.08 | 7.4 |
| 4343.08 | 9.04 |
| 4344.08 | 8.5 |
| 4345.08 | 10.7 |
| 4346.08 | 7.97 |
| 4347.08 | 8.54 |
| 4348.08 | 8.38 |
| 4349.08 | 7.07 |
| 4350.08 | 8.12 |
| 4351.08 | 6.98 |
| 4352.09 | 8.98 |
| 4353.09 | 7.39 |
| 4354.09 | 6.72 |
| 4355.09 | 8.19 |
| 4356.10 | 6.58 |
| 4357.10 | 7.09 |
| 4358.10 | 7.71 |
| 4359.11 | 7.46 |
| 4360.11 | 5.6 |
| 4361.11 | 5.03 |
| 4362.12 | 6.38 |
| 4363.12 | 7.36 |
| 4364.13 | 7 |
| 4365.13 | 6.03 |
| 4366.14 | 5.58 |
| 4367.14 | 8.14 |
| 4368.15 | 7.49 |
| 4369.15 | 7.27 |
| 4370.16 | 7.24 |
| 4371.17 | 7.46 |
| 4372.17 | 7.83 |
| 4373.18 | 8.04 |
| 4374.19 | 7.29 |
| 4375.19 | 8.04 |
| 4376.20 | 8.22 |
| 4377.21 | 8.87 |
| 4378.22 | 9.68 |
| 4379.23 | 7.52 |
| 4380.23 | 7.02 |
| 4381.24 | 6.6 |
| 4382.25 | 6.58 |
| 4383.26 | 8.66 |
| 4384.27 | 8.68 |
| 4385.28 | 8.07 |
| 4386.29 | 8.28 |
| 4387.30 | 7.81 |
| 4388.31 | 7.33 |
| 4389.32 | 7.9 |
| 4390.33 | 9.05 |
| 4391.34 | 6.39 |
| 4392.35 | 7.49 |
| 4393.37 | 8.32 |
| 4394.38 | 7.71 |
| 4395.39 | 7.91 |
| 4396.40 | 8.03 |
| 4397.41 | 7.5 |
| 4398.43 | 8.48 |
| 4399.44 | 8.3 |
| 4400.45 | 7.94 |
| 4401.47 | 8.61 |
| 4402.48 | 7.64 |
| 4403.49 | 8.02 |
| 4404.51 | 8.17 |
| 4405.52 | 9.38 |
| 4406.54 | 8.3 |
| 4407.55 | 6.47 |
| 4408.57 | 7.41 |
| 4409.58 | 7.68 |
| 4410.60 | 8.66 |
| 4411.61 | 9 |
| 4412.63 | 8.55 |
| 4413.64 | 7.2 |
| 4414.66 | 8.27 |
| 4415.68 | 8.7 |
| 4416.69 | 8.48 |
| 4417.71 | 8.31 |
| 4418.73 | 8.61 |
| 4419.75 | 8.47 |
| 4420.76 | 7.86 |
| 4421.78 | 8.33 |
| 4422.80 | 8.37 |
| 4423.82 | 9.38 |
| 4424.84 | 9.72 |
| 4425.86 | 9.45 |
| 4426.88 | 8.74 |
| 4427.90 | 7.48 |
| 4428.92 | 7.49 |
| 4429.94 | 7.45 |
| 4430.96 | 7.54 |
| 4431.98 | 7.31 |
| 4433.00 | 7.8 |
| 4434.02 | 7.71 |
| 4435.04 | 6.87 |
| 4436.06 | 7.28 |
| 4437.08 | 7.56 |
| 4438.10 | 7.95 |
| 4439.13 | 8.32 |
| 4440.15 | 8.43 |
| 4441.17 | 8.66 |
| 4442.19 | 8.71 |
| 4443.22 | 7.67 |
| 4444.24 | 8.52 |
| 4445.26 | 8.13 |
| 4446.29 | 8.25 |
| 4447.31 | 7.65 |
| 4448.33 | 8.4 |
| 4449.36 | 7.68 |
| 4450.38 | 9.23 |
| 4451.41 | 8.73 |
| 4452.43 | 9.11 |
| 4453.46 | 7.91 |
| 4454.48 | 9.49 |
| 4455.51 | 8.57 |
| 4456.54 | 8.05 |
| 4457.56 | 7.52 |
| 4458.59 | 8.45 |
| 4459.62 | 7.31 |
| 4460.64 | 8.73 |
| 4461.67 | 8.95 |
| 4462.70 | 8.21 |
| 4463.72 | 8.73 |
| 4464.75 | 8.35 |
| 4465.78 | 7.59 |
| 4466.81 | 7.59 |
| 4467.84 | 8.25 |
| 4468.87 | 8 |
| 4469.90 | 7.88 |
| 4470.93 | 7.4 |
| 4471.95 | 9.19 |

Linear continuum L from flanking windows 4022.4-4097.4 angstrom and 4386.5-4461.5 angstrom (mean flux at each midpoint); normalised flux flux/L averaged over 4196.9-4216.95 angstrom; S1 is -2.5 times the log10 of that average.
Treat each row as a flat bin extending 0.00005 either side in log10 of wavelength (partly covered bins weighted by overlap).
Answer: 0.18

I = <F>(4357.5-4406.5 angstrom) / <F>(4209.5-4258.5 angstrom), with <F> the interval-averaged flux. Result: 0.9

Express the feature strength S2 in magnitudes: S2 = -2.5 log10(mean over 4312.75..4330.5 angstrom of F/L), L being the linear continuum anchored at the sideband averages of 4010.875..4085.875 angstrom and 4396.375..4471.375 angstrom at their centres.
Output 0.12 mag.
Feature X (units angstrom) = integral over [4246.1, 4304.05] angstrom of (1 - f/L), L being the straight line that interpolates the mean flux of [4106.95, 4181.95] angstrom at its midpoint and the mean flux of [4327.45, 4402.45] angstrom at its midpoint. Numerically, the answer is 4.6 angstrom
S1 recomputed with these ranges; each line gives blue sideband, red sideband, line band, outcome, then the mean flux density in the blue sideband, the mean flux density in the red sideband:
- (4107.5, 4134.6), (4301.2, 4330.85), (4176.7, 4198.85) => 0.27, 13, 8.27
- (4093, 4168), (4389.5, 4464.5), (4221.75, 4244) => 0.21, 11.9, 8.17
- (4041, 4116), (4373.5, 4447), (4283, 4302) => 0.15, 12.5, 8.06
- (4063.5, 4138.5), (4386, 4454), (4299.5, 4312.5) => 0.14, 12.9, 8.12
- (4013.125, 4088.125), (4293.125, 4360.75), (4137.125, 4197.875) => 0.04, 11.2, 8.12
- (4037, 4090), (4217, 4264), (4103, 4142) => -0.19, 11.7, 8.64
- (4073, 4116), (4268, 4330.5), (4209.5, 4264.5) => 0.14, 13.4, 8.26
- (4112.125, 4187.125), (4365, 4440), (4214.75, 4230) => 0.13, 10.7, 7.95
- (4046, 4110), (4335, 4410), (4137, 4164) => 0.14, 12.6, 7.74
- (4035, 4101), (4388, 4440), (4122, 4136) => -0.10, 12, 8.06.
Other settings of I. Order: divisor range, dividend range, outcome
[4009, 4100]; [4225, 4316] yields 0.74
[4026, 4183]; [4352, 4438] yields 0.68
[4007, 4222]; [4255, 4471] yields 0.74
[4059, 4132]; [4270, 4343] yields 0.63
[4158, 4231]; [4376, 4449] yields 0.90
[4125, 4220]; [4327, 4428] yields 0.82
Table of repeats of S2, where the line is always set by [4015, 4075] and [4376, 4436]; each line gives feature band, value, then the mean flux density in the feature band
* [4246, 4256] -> 0.11 mag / 8.38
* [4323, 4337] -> 0.08 mag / 8.01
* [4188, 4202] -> 0.14 mag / 8.54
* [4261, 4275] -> 0.09 mag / 8.38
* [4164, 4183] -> 0.05 mag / 9.46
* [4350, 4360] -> 0.14 mag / 7.42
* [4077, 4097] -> -0.24 mag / 13.1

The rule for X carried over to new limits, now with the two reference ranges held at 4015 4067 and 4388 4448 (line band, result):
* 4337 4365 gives 3.00 angstrom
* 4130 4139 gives -1.35 angstrom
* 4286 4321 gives 1.92 angstrom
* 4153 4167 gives 0.09 angstrom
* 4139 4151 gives -0.10 angstrom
